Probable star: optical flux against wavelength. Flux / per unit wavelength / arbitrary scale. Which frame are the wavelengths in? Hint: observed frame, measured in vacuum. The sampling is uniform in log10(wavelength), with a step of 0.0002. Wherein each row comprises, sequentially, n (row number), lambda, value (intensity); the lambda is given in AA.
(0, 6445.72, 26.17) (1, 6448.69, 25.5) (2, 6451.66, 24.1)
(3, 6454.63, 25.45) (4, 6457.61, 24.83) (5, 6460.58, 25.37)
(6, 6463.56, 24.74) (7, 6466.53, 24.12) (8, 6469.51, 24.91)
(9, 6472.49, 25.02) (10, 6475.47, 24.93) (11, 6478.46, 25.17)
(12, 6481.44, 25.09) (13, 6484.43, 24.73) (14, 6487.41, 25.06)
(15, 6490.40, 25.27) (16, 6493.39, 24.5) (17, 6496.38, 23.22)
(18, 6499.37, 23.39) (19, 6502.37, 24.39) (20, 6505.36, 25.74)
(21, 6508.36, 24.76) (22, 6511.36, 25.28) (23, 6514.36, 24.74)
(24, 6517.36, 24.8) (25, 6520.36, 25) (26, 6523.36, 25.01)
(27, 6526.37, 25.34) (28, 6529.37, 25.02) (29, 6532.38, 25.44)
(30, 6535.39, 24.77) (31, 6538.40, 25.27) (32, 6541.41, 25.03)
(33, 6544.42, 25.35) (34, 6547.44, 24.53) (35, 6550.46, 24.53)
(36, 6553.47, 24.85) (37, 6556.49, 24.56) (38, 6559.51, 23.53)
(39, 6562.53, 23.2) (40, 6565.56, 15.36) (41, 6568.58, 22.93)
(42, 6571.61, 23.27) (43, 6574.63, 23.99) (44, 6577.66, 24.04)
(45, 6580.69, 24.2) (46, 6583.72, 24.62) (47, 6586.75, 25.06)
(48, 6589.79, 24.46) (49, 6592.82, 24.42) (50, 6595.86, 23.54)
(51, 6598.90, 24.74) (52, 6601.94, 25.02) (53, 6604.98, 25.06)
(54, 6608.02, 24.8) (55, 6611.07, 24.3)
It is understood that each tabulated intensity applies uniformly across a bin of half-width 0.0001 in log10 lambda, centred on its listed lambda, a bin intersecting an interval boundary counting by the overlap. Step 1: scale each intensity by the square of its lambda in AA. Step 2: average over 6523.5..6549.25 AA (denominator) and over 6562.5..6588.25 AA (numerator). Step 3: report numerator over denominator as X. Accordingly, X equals 0.9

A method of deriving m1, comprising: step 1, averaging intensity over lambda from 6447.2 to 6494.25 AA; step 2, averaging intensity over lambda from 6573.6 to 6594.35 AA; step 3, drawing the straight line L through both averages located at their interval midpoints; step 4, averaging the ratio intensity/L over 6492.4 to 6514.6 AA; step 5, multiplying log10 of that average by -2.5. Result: 0.01 mag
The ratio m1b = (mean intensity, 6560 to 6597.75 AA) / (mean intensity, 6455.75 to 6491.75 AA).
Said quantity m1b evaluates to 0.93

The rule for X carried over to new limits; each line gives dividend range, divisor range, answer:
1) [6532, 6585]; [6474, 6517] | 0.98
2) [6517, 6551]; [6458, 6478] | 1.03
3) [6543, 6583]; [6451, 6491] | 0.97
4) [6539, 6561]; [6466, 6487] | 1.01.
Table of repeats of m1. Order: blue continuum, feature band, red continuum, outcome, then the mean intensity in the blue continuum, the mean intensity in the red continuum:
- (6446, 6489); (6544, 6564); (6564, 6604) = -0.018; 25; 23.5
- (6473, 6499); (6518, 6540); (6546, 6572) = -0.064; 24.7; 23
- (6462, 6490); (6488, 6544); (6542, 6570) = -0.035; 24.9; 23.3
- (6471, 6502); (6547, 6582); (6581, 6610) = 0.064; 24.6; 24.6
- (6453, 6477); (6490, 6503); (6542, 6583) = 0.018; 24.9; 23.5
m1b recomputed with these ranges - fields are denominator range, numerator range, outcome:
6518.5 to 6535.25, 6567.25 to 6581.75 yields 0.94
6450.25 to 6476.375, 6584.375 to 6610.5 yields 0.99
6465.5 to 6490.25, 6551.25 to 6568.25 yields 0.90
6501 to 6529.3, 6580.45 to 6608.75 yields 0.98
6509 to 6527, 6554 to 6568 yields 0.88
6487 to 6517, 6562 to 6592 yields 0.94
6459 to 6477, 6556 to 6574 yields 0.89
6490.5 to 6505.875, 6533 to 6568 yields 0.98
